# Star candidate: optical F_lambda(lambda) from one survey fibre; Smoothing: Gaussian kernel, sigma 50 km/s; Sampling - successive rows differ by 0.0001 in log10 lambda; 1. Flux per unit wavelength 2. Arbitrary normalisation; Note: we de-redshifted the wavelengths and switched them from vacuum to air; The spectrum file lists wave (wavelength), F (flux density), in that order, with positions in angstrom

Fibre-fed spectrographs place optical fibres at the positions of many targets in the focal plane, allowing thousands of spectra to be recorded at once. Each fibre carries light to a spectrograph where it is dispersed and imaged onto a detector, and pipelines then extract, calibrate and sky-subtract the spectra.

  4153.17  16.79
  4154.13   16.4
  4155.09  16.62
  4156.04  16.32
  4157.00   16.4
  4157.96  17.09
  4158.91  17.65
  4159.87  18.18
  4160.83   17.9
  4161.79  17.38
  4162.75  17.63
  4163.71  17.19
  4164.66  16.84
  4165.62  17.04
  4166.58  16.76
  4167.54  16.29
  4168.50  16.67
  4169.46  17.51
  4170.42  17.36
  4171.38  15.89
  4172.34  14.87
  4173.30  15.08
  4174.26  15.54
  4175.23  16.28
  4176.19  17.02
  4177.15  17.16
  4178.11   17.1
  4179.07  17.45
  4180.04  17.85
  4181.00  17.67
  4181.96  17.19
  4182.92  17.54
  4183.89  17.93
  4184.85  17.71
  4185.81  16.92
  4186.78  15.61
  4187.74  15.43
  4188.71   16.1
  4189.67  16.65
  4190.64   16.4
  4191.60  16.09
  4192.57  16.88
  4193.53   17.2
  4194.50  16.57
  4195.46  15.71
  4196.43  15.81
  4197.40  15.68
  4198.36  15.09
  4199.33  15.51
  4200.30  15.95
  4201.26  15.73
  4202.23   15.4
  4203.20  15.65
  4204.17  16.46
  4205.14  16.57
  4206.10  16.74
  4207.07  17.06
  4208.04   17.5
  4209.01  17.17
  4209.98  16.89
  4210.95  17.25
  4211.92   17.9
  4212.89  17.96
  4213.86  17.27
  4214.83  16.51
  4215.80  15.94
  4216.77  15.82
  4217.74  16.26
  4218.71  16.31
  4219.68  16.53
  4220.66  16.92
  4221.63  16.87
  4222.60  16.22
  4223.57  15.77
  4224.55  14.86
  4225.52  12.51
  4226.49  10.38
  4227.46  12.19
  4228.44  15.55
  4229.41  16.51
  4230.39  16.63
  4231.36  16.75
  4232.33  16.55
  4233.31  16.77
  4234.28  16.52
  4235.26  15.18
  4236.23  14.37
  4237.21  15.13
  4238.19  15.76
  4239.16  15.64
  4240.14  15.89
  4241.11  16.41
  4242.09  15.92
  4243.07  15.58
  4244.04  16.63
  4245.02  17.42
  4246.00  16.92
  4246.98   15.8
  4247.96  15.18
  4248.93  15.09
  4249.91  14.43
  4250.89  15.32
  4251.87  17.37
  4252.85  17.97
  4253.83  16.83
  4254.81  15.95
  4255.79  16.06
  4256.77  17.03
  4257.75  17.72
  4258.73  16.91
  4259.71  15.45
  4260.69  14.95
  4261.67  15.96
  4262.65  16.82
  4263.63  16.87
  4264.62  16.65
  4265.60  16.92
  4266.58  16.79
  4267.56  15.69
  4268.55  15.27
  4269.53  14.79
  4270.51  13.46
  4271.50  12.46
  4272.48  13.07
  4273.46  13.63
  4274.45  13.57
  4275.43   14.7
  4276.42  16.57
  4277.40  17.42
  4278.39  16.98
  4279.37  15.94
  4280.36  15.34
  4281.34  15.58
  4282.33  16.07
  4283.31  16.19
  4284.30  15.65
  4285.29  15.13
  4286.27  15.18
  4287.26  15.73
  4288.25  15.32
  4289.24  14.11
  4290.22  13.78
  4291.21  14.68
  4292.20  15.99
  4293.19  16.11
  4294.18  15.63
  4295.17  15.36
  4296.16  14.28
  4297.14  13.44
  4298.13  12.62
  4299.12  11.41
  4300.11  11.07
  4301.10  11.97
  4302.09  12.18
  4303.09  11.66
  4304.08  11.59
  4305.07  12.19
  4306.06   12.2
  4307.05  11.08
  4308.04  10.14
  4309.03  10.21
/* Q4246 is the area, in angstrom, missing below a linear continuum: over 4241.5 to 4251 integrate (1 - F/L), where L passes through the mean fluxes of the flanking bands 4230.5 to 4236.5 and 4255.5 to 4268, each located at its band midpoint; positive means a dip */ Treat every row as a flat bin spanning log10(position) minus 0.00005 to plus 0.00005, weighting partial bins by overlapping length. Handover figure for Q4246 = 0.25 angstrom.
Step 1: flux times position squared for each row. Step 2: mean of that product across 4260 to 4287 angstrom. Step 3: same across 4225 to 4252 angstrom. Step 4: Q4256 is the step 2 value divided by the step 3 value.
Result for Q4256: 1.0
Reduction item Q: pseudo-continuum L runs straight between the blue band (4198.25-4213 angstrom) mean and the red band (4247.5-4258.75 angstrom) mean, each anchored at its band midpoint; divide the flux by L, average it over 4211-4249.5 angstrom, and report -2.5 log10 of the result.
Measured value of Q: 0.04 mag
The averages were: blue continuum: 16.5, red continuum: 16.3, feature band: 15.9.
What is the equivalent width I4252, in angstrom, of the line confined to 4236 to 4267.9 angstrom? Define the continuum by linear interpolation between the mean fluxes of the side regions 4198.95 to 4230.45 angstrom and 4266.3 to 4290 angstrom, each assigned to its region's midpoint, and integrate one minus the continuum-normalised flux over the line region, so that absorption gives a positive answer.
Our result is -1.38 angstrom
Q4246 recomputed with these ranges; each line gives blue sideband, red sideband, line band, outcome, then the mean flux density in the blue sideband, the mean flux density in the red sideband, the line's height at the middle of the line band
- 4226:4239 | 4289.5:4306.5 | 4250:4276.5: -2.5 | 15.3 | 13.3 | 14.4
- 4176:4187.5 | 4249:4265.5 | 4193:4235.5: 2.0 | 17.2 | 16.4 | 16.9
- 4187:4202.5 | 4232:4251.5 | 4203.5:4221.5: -1.0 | 16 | 15.8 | 15.9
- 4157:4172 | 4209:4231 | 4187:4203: 0.4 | 17.1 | 15.9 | 16.4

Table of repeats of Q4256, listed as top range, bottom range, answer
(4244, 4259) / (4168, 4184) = 1.01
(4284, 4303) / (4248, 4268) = 0.88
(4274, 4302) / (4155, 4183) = 0.93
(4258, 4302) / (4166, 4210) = 0.95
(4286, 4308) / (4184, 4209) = 0.86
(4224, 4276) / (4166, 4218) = 0.97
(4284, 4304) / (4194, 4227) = 0.90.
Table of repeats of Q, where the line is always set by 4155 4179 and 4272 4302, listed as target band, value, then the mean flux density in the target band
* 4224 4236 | 0.048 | 15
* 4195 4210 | 0.002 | 16.2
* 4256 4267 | -0.095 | 16.5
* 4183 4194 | -0.015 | 16.7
